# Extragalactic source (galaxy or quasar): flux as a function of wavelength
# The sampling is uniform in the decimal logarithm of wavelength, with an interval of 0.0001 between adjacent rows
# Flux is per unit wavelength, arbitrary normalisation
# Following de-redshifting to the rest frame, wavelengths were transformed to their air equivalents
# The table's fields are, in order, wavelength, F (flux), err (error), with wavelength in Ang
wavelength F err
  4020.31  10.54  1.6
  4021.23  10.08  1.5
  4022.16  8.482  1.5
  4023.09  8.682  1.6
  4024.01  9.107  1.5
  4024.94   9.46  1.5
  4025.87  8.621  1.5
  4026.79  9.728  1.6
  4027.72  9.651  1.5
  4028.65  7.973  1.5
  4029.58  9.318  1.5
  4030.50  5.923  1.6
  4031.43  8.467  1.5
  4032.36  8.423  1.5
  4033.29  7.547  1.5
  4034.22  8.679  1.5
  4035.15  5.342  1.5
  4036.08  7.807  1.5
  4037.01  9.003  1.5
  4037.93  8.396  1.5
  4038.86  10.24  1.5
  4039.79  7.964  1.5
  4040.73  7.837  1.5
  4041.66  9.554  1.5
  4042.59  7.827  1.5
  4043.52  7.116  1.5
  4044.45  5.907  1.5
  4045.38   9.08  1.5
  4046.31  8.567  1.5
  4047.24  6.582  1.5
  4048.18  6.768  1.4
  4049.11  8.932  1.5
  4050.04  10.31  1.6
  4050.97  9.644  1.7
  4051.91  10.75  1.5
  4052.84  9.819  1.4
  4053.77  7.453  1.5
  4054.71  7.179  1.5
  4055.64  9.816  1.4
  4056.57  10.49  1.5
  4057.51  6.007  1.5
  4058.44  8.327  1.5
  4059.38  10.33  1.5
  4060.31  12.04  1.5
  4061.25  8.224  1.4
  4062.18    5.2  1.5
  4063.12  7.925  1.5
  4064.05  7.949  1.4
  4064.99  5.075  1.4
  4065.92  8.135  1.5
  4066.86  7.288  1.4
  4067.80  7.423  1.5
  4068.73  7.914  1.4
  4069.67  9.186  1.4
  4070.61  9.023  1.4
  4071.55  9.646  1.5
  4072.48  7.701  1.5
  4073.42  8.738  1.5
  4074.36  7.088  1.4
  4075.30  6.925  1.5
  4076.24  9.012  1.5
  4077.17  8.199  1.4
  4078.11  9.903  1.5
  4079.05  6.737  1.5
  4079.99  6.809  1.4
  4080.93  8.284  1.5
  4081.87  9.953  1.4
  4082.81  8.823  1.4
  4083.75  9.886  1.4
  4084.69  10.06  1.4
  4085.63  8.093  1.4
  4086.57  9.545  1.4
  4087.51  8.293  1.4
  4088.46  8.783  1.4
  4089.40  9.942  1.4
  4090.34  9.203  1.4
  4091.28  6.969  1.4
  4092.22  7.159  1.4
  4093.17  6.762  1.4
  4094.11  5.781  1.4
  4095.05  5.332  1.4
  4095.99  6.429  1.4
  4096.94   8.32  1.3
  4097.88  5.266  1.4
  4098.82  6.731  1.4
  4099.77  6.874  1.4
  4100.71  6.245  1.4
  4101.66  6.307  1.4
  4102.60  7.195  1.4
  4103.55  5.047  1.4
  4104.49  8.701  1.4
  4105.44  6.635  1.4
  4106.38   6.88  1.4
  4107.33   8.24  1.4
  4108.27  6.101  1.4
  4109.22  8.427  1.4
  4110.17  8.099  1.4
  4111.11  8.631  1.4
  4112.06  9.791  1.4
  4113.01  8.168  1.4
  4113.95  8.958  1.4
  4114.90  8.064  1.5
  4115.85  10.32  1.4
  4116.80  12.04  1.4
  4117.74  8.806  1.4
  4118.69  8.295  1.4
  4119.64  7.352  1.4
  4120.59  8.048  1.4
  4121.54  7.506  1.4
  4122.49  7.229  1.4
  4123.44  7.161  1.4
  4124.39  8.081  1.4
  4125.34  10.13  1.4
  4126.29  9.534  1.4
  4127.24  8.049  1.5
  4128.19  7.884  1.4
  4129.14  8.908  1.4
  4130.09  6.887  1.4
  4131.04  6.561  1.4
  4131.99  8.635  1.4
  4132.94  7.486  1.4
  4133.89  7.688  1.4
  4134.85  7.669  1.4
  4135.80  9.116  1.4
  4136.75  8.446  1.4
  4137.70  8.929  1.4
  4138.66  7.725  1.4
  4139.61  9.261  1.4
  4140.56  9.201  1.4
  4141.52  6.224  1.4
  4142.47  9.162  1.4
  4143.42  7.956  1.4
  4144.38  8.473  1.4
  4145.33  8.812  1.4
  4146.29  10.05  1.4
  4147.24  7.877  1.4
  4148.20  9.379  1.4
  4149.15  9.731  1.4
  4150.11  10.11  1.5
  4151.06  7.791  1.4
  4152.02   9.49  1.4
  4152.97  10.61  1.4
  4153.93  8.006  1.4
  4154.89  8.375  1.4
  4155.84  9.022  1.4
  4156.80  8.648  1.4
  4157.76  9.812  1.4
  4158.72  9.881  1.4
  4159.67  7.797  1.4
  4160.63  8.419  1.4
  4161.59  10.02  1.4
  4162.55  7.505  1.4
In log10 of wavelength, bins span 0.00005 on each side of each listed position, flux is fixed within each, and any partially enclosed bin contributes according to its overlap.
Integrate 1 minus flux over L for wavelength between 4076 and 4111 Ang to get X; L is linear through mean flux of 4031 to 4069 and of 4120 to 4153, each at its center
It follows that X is 2.6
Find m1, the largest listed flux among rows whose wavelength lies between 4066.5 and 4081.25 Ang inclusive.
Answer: 9.903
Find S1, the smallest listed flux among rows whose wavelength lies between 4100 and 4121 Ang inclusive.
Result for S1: 5.047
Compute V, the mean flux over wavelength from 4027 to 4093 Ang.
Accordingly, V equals 8.34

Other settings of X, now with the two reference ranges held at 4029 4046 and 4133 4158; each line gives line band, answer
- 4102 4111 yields 1.25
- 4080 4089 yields -0.69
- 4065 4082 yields 0.33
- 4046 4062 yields -1.37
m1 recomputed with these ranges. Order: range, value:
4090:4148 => 12.04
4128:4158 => 10.61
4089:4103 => 9.942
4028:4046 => 10.24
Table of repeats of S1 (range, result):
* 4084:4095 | 5.781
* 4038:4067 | 5.075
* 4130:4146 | 6.224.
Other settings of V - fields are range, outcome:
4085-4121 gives 7.8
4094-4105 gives 6.54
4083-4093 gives 8.73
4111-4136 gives 8.39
